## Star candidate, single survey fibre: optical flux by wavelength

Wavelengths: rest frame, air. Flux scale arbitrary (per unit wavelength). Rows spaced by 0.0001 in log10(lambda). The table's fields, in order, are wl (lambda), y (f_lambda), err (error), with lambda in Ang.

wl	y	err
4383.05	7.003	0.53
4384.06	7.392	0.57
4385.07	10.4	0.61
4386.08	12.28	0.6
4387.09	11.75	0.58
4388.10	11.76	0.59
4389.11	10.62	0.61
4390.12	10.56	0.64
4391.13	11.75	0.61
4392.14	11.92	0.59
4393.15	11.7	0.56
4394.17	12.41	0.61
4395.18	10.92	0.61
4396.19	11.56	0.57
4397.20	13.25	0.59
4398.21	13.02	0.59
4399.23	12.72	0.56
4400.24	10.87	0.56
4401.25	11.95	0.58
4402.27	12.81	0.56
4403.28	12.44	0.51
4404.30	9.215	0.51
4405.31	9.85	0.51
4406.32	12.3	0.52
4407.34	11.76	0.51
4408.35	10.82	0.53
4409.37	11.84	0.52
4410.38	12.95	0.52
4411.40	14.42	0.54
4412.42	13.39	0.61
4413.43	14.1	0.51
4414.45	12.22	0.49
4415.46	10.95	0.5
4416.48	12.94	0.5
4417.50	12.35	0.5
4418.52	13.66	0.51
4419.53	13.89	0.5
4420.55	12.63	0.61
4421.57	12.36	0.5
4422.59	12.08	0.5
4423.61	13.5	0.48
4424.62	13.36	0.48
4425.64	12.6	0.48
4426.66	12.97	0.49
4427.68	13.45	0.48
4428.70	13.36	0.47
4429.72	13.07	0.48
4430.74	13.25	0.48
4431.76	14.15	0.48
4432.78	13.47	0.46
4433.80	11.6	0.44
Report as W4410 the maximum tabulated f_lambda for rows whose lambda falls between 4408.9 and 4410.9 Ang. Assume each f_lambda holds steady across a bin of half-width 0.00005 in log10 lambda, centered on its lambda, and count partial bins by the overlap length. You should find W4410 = 12.95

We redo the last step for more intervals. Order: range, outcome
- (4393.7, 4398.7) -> 13.25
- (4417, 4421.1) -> 13.89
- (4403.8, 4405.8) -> 9.85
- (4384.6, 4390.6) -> 12.28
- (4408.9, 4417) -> 14.42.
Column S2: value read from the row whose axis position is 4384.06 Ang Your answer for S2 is 7.392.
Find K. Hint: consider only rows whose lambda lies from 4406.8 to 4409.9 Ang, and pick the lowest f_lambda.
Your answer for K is 10.82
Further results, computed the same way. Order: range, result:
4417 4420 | 12.35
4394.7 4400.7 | 10.87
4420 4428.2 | 12.08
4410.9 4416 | 10.95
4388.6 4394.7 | 10.56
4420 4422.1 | 12.36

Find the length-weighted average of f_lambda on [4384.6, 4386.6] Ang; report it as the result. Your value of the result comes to 11.4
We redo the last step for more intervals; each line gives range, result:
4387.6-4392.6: 11.3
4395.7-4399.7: 12.6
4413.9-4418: 12.1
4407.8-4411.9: 12.5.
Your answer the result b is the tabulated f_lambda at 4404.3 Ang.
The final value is 9.215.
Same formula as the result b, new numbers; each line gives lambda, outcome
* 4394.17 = 12.41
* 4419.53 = 13.89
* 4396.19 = 11.56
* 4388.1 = 11.76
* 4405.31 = 9.85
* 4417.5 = 12.35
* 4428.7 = 13.36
